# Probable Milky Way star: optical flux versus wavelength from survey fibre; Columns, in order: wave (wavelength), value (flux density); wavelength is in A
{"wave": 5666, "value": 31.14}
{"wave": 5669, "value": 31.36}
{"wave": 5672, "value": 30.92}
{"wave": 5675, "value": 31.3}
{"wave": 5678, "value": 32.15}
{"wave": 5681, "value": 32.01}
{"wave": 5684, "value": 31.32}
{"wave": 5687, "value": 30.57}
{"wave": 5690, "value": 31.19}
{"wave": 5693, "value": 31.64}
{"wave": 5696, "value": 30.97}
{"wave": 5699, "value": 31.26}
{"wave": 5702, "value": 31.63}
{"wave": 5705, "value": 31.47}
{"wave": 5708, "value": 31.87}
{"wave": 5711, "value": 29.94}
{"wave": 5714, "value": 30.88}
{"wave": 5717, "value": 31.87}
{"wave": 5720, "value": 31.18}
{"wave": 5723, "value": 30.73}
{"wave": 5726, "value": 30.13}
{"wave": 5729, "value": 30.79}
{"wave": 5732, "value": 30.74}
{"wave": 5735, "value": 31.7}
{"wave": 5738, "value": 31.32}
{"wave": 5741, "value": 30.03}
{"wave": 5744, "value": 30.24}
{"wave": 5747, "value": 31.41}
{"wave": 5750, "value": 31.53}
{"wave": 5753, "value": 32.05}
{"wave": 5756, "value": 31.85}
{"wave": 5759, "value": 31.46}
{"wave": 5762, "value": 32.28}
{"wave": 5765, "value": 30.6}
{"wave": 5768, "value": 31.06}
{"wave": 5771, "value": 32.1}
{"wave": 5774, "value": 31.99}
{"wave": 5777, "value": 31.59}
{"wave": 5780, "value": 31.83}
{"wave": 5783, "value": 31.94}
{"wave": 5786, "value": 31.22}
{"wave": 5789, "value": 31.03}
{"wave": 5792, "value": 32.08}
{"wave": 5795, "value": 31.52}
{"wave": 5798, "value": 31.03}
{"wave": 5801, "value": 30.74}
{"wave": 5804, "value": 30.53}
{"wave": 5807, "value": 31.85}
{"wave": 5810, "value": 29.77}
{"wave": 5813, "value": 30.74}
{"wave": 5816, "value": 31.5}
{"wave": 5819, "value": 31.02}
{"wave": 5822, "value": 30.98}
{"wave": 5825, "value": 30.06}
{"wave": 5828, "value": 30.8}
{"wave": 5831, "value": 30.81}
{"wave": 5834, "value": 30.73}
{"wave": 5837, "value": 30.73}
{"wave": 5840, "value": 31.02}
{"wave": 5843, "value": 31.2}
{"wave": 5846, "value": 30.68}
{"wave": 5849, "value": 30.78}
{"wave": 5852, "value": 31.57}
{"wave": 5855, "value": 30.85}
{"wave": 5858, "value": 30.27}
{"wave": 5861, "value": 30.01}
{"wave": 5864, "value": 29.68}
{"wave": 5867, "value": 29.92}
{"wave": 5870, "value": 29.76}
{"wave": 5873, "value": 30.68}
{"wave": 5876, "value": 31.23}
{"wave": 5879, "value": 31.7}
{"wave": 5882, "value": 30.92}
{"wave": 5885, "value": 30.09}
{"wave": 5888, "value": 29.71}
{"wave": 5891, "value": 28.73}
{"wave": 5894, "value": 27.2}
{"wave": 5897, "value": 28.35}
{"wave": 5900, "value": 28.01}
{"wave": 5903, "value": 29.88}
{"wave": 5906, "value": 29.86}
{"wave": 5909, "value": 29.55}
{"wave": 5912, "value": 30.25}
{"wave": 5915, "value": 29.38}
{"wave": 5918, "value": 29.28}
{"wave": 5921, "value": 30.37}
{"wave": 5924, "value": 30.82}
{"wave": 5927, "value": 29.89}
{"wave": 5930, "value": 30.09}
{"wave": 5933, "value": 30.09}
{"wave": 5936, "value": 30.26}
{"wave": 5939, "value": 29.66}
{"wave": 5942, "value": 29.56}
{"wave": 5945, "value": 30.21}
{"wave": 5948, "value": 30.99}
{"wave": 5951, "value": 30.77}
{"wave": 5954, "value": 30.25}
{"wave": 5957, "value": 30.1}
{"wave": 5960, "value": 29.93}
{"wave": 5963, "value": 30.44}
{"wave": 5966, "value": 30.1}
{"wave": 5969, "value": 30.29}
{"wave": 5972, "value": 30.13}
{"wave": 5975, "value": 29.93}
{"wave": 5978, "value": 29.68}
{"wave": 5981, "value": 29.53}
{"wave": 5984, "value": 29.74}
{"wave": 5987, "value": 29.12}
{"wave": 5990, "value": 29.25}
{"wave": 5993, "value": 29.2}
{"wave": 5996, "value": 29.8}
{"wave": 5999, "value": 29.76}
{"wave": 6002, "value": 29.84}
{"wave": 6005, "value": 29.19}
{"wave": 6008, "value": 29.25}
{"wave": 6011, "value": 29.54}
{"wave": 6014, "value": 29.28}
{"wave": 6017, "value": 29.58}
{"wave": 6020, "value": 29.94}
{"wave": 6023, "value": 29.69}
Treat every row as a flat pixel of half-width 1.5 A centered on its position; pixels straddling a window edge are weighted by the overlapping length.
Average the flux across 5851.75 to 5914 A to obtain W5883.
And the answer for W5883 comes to 29.9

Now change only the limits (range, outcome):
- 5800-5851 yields 30.8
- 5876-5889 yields 30.7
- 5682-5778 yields 31.2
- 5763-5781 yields 31.5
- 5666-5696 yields 31.4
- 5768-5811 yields 31.4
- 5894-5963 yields 29.8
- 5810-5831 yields 30.8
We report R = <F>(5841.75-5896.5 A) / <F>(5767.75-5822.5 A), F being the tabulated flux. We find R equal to 0.97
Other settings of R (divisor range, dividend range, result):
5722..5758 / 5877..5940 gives 0.96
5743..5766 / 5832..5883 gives 0.98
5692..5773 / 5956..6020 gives 0.95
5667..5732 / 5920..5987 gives 0.97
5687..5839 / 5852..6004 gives 0.96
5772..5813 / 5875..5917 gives 0.95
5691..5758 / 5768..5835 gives 1.00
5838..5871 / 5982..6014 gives 0.96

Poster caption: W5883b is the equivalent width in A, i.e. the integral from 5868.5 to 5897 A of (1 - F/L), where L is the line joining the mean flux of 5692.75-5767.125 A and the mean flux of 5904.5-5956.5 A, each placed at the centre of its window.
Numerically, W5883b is 0.40 A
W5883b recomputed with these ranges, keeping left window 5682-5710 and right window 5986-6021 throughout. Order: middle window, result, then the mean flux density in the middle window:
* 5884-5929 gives 0.9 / 29.4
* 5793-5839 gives -0.4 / 30.9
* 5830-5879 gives -0.5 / 30.7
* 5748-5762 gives -0.4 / 31.8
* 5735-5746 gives 0.1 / 30.7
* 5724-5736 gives 0.1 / 30.8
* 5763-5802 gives -0.8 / 31.5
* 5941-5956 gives -0.3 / 30.4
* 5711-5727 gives 0.1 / 30.9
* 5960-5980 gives -0.3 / 30.1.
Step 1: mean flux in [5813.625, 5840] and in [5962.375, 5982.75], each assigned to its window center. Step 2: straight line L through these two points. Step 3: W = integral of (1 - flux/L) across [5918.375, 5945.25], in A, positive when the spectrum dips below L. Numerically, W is 0.1 A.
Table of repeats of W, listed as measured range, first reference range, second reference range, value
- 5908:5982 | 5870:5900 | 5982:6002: -1.14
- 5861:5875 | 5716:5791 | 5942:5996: 0.25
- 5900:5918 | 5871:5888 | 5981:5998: 0.49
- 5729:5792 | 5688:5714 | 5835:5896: -1.04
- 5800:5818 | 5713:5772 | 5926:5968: 0.00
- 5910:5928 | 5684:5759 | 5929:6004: 0.11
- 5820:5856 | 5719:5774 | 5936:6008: -0.22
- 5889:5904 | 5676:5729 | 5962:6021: 0.87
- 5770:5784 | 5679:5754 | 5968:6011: -0.49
